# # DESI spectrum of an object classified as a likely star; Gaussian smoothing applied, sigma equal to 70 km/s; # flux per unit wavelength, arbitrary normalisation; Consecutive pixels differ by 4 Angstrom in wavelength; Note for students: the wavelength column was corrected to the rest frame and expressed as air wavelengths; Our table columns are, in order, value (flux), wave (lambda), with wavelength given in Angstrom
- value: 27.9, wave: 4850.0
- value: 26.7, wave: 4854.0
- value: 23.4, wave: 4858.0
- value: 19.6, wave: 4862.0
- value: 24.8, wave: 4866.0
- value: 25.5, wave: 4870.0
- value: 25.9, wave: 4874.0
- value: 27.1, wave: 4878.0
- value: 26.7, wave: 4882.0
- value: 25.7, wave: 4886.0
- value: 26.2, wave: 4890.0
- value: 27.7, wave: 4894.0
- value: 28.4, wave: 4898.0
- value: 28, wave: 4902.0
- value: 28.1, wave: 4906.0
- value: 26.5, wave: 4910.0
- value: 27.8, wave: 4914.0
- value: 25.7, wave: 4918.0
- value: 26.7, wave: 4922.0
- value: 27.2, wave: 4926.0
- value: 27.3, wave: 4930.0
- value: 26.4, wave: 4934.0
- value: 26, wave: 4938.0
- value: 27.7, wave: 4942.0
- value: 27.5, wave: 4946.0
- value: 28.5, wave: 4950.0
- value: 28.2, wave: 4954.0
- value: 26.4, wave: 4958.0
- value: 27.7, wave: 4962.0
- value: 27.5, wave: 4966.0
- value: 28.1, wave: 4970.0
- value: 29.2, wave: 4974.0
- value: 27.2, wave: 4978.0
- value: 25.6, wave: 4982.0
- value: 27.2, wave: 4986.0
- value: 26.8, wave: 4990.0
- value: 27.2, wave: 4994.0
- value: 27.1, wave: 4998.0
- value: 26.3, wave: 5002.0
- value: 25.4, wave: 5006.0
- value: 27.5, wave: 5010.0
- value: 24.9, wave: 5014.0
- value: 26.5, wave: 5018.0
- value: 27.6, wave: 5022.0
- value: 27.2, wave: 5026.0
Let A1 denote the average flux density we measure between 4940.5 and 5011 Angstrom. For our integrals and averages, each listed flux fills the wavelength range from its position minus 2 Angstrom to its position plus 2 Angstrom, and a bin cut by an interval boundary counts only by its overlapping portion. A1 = 27.3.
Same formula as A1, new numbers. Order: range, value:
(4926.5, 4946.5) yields 27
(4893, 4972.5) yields 27.4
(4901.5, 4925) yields 27.1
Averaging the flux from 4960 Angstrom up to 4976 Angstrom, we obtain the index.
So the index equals 28.1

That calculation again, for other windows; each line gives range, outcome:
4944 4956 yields 28.1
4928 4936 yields 26.9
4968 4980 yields 28.2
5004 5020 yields 26.1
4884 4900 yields 27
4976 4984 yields 26.4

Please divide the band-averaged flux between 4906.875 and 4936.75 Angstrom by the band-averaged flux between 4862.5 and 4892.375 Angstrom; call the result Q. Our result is 1.0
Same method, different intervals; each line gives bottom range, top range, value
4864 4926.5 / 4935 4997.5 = 1.02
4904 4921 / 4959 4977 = 1.04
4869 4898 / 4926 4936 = 1.01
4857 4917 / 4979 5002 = 1.02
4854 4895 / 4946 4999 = 1.09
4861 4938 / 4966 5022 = 1.02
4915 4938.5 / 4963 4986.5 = 1.03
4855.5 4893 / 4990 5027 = 1.06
